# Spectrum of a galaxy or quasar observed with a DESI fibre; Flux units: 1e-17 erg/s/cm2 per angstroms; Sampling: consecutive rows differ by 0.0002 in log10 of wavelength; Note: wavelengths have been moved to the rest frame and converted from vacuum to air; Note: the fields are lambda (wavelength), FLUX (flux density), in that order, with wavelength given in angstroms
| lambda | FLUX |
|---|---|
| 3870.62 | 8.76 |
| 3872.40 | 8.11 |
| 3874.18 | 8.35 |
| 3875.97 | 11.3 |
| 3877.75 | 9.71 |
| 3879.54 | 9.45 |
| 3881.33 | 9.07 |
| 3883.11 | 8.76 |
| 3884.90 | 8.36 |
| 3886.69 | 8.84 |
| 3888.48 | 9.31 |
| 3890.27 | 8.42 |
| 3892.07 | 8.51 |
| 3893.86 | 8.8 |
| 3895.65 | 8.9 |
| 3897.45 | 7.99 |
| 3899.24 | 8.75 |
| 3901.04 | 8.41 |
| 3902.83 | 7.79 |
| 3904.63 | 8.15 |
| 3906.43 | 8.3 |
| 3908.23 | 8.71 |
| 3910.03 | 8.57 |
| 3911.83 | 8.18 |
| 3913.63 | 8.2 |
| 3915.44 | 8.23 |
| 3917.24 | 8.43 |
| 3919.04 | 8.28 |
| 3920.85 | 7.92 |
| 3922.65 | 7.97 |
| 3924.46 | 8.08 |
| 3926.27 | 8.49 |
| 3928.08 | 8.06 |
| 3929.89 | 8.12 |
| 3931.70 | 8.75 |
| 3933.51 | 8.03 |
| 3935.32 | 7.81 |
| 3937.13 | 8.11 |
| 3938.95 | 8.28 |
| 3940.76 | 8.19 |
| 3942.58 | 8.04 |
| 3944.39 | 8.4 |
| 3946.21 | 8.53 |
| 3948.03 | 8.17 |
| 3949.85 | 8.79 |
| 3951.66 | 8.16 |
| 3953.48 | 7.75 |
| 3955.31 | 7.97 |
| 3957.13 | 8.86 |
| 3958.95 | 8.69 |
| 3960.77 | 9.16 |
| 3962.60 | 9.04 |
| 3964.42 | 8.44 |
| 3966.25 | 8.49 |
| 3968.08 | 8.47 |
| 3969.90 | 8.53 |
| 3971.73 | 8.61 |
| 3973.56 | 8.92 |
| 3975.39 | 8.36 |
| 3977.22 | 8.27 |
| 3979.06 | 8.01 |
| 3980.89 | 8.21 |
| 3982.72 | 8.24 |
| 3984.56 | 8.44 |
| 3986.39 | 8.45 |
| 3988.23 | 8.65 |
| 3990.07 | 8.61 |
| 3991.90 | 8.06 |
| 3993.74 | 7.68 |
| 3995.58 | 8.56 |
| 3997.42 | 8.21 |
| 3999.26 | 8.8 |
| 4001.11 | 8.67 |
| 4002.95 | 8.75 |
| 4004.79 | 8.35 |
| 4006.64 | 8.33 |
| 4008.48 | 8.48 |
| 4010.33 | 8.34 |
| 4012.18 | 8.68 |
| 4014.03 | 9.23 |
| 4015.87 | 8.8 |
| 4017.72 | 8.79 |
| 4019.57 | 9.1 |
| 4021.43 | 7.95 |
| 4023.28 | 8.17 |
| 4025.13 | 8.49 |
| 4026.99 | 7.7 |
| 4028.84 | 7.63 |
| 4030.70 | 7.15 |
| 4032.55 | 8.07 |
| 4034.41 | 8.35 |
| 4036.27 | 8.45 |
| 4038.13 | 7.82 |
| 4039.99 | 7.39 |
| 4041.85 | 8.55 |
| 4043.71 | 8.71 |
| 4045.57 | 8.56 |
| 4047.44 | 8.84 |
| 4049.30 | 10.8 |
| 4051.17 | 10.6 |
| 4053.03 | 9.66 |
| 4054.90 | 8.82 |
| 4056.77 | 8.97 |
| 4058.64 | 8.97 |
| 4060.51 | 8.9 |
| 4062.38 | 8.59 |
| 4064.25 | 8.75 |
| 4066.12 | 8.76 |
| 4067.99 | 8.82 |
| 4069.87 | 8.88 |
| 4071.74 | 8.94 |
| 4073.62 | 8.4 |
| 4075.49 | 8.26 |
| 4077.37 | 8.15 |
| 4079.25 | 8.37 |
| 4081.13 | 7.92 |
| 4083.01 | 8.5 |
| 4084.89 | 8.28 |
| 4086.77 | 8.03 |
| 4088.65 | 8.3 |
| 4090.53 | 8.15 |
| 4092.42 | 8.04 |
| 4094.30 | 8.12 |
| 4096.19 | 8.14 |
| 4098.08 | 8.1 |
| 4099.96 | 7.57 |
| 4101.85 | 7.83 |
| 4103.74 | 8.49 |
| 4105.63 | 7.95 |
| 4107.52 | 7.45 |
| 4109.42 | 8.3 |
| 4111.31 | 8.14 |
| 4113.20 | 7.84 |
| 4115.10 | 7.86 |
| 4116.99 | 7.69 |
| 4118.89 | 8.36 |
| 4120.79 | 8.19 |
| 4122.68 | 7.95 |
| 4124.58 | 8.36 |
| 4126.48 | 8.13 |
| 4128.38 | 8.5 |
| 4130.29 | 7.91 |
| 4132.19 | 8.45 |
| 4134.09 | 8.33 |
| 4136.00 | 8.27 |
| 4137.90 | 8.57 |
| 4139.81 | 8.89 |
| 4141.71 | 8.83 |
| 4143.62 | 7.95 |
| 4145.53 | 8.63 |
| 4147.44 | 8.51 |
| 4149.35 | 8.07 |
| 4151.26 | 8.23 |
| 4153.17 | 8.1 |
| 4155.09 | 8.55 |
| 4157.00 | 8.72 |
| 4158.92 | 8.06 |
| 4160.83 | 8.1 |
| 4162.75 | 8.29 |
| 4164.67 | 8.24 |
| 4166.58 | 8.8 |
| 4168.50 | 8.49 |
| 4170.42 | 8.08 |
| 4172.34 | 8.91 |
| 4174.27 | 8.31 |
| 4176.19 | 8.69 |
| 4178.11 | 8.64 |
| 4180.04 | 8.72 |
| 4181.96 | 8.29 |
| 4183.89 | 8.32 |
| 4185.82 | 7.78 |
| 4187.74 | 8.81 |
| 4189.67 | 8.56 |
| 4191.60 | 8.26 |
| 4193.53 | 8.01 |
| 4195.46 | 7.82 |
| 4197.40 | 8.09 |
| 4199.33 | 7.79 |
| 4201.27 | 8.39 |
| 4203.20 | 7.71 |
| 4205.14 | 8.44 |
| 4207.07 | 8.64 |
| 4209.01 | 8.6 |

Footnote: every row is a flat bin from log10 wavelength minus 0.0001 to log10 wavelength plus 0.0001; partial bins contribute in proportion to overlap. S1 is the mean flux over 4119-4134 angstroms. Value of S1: 8.23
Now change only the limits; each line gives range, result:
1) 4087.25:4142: 8.15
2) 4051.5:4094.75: 8.58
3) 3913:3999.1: 8.34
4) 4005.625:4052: 8.51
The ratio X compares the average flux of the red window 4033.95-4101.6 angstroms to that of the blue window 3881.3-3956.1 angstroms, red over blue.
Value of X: 1.03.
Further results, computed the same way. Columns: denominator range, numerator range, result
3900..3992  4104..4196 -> 0.99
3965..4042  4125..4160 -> 1.00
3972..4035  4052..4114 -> 1.00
